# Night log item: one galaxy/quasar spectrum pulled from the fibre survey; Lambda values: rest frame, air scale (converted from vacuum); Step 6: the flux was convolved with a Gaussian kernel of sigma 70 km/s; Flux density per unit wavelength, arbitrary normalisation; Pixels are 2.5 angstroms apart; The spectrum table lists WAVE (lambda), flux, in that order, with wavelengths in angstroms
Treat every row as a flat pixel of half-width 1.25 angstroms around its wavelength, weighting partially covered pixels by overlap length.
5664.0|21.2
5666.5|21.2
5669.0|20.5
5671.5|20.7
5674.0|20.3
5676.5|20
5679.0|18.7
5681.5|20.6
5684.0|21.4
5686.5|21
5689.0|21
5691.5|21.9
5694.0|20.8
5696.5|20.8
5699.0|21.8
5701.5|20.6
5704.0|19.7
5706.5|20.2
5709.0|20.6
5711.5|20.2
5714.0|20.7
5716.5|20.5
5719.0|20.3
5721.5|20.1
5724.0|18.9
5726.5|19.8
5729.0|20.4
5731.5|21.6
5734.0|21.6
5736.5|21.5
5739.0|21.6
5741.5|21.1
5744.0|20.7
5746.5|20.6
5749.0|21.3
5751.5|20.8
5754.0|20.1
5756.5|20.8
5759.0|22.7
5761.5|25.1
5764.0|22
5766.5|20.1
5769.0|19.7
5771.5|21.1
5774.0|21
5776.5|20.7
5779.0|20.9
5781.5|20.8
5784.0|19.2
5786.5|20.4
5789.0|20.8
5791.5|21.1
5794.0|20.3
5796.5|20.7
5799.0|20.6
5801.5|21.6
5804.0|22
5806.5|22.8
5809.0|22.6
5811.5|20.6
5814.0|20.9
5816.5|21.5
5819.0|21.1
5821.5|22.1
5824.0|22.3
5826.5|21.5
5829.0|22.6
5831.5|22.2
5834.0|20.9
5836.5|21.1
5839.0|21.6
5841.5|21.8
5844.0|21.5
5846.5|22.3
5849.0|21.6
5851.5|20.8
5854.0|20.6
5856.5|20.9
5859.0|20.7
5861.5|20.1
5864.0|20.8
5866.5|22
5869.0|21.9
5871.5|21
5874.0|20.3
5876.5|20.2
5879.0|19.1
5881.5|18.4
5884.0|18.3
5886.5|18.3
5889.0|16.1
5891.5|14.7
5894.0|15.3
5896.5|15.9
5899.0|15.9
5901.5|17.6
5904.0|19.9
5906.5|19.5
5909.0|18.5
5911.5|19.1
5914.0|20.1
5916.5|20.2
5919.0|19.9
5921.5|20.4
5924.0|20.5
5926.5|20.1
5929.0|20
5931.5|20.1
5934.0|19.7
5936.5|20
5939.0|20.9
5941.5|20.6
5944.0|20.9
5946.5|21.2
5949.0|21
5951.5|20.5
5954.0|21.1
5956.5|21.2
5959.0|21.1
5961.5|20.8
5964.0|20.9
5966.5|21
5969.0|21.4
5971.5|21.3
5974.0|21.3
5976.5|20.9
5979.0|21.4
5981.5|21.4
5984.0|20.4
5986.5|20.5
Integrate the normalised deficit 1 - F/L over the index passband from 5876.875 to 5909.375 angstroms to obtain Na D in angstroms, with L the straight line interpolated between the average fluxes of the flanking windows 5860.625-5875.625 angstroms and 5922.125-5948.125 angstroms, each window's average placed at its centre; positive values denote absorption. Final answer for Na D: 5.1 angstroms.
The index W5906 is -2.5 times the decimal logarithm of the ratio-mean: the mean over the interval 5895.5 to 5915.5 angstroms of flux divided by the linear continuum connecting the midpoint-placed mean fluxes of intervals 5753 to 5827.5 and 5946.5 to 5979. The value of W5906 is 0.15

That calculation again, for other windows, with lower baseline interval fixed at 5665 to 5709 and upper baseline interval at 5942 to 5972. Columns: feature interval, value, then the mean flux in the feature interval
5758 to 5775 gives -0.046 mag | 21.7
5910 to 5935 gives 0.052 mag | 20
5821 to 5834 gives -0.060 mag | 22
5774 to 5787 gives 0.017 mag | 20.5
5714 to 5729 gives 0.036 mag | 20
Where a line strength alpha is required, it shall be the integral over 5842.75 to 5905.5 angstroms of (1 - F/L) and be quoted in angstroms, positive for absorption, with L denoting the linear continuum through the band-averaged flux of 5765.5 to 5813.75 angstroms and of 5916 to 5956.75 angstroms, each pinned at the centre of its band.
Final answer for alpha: 3.9 angstroms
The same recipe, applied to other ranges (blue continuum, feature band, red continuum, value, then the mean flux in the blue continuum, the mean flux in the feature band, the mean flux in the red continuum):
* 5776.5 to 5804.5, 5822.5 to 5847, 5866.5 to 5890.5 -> -2.1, 20.7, 21.8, 19.4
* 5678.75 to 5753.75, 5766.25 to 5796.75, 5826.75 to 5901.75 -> -0.3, 20.7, 20.5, 19.9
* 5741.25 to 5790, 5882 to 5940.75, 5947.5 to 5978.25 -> 6.4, 21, 18.8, 21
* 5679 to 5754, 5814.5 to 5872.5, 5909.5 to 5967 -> -2.4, 20.7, 21.4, 20.5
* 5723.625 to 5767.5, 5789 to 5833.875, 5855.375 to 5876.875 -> -1.0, 21.2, 21.5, 20.9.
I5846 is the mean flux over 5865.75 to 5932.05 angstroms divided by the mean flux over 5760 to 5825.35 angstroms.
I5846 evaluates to 0.9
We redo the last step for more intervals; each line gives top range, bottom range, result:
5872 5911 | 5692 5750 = 0.87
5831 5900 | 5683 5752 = 0.95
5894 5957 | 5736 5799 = 0.94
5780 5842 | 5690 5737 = 1.03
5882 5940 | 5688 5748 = 0.90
